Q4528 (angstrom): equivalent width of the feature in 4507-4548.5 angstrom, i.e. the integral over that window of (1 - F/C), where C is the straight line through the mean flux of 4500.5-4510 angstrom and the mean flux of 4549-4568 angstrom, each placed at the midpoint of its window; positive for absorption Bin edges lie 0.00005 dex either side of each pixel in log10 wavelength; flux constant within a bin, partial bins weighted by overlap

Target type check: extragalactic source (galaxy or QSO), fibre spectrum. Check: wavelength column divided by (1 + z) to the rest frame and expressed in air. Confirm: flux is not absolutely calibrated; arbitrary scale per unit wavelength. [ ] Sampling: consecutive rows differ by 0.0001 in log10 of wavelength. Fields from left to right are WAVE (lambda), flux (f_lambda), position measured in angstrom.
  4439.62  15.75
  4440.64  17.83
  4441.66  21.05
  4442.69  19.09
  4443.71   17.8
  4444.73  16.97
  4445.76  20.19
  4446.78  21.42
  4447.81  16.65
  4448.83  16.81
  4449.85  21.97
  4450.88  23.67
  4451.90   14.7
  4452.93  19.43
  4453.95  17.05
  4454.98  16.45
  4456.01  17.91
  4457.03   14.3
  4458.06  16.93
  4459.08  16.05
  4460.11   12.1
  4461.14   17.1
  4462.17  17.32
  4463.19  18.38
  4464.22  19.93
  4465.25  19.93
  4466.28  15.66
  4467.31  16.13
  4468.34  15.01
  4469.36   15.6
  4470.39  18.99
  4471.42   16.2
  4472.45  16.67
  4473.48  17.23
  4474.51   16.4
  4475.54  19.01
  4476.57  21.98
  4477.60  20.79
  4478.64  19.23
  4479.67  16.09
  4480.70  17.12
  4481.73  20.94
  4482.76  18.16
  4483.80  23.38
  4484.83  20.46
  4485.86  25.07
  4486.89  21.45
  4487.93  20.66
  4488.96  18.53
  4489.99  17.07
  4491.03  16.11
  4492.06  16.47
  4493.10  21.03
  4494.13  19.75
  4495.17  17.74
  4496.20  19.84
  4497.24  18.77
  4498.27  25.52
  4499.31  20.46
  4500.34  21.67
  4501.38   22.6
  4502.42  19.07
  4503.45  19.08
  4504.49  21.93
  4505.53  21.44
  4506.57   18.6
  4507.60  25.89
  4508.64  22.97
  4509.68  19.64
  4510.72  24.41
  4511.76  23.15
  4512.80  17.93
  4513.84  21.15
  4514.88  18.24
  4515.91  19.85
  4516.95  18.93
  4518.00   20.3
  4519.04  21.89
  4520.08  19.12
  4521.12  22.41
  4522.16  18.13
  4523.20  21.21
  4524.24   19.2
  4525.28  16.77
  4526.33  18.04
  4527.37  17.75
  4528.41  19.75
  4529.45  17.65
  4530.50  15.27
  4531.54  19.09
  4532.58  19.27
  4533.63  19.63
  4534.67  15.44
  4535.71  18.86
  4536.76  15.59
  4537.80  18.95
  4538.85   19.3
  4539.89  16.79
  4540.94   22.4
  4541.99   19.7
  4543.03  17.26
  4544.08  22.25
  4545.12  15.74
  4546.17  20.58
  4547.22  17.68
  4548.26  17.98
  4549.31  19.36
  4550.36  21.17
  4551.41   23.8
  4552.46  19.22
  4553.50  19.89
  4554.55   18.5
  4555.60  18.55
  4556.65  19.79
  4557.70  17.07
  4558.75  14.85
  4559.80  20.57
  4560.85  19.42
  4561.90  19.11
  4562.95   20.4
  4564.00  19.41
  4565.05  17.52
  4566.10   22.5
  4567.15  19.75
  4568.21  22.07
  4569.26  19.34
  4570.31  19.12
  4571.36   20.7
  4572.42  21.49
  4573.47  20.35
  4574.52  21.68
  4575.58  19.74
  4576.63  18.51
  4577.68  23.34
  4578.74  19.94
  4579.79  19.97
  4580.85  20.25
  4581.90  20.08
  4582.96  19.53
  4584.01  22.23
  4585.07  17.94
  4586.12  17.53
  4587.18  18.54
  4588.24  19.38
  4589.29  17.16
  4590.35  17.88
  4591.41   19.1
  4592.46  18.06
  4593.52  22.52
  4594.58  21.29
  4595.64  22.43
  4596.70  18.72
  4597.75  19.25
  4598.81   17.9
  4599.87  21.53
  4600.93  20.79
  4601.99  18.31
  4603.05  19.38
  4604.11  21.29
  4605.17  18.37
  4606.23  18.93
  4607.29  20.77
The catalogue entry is 2.3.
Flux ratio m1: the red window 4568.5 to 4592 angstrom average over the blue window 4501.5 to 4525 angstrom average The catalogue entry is 1.0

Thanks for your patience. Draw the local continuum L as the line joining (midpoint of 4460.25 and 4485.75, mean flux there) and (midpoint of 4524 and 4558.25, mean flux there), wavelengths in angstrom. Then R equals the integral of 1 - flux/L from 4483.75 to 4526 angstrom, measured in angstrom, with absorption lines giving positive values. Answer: -4.38 angstrom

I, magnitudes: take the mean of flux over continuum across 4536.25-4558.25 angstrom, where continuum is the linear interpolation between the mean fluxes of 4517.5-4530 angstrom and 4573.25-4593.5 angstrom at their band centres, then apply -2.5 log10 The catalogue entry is 0.02 mag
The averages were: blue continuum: 19.3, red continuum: 19.6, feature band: 19.1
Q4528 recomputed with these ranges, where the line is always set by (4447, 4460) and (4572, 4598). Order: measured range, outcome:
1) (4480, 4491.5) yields -1.09 angstrom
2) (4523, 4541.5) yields 0.60 angstrom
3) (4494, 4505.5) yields -1.42 angstrom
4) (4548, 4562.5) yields 0.07 angstrom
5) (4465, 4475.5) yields 0.62 angstrom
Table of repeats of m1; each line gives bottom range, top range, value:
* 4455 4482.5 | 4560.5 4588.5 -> 1.15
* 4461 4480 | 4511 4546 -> 1.07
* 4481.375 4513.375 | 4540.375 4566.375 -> 0.94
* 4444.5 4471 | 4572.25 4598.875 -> 1.13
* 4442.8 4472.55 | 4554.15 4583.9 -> 1.13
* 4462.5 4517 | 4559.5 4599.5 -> 1.01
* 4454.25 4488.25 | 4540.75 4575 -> 1.08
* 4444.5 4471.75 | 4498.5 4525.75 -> 1.18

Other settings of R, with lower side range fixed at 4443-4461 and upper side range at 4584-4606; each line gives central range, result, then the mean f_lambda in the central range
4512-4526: -0.9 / 19.7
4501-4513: -2.0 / 21.5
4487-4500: -0.9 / 19.4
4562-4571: -0.4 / 20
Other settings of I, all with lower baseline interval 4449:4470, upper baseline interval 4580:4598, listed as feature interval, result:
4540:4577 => -0.03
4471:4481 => -0.03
